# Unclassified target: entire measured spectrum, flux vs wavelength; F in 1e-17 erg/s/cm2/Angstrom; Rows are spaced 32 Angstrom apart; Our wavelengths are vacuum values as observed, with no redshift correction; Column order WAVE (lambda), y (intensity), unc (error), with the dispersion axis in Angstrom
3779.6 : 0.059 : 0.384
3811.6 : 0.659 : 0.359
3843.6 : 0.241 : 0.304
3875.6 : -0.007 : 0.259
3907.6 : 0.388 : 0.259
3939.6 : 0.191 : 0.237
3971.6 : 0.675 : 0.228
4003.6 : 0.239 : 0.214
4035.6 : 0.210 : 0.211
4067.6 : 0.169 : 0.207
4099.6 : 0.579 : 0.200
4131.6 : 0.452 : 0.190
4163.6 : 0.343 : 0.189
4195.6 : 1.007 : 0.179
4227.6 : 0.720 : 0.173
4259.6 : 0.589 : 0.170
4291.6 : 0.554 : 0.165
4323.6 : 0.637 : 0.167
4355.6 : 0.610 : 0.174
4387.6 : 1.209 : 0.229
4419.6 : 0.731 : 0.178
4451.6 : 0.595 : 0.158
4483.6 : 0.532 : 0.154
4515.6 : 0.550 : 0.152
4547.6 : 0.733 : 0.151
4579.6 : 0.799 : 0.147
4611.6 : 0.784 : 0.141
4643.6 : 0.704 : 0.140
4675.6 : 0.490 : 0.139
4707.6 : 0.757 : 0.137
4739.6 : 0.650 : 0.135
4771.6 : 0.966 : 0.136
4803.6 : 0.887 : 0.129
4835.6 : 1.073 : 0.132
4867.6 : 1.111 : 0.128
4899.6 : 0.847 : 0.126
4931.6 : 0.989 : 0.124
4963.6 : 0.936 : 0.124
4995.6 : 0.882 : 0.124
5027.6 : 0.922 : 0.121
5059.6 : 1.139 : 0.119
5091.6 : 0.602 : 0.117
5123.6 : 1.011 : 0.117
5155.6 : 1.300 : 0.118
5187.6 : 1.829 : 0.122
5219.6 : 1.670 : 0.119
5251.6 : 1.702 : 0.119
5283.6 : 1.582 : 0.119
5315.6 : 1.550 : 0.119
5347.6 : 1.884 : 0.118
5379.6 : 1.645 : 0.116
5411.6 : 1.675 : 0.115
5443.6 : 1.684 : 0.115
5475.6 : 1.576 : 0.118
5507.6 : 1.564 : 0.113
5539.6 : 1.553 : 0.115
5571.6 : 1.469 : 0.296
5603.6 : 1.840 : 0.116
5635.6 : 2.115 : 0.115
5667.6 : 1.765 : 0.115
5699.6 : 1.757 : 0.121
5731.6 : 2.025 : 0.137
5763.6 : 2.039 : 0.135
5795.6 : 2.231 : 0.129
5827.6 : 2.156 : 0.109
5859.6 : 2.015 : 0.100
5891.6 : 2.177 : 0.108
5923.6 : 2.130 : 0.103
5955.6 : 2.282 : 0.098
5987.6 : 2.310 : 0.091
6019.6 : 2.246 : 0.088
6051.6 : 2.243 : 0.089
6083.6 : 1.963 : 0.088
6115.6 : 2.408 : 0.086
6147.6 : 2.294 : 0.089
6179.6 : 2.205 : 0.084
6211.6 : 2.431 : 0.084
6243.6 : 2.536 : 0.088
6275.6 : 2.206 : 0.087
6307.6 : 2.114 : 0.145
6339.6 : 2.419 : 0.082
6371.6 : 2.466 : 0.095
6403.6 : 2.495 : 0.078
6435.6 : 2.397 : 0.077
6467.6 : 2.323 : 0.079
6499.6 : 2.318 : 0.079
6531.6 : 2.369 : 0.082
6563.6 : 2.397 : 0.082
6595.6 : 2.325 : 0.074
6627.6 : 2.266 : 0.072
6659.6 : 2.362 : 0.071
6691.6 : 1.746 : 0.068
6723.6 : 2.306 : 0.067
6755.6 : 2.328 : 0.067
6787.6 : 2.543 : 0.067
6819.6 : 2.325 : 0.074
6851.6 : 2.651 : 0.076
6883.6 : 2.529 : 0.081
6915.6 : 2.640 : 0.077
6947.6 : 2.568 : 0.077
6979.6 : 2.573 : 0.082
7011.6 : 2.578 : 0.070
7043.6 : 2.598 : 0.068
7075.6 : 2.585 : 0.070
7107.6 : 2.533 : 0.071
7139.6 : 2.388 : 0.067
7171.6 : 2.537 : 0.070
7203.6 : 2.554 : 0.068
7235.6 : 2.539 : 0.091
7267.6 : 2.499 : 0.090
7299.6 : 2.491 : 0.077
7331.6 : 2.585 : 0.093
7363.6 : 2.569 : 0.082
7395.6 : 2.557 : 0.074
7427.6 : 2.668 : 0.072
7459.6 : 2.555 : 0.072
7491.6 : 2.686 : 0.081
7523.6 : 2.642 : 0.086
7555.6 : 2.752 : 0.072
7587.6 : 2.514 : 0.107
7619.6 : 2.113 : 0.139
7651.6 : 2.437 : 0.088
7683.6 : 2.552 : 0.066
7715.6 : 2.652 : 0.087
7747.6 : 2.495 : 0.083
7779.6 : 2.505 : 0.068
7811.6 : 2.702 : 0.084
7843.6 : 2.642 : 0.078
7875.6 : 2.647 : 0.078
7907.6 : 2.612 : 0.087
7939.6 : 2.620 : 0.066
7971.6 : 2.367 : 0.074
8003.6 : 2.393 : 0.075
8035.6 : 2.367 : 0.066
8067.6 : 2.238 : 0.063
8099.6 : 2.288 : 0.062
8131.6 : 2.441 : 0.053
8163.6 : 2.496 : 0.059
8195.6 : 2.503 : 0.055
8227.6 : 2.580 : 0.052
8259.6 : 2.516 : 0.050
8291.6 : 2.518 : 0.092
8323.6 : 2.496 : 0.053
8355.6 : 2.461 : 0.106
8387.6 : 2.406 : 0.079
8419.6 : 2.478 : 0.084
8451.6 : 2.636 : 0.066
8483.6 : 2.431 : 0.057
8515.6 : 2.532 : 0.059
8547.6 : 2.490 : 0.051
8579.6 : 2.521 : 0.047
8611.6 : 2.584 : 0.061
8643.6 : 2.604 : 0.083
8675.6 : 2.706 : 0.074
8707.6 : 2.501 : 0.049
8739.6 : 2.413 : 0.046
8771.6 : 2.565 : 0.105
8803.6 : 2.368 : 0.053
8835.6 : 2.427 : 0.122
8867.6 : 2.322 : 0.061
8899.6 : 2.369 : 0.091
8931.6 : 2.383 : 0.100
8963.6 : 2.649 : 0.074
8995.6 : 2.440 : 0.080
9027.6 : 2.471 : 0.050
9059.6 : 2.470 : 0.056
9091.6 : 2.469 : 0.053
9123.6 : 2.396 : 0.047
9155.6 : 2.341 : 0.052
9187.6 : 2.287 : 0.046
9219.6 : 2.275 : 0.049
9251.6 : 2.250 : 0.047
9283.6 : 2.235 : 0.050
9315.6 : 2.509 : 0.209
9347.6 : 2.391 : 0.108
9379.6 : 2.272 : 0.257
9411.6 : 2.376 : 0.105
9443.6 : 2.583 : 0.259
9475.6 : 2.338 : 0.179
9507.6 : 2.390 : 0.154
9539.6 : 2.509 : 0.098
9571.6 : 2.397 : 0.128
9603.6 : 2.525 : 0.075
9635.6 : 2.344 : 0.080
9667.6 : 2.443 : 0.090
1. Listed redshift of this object 0.293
